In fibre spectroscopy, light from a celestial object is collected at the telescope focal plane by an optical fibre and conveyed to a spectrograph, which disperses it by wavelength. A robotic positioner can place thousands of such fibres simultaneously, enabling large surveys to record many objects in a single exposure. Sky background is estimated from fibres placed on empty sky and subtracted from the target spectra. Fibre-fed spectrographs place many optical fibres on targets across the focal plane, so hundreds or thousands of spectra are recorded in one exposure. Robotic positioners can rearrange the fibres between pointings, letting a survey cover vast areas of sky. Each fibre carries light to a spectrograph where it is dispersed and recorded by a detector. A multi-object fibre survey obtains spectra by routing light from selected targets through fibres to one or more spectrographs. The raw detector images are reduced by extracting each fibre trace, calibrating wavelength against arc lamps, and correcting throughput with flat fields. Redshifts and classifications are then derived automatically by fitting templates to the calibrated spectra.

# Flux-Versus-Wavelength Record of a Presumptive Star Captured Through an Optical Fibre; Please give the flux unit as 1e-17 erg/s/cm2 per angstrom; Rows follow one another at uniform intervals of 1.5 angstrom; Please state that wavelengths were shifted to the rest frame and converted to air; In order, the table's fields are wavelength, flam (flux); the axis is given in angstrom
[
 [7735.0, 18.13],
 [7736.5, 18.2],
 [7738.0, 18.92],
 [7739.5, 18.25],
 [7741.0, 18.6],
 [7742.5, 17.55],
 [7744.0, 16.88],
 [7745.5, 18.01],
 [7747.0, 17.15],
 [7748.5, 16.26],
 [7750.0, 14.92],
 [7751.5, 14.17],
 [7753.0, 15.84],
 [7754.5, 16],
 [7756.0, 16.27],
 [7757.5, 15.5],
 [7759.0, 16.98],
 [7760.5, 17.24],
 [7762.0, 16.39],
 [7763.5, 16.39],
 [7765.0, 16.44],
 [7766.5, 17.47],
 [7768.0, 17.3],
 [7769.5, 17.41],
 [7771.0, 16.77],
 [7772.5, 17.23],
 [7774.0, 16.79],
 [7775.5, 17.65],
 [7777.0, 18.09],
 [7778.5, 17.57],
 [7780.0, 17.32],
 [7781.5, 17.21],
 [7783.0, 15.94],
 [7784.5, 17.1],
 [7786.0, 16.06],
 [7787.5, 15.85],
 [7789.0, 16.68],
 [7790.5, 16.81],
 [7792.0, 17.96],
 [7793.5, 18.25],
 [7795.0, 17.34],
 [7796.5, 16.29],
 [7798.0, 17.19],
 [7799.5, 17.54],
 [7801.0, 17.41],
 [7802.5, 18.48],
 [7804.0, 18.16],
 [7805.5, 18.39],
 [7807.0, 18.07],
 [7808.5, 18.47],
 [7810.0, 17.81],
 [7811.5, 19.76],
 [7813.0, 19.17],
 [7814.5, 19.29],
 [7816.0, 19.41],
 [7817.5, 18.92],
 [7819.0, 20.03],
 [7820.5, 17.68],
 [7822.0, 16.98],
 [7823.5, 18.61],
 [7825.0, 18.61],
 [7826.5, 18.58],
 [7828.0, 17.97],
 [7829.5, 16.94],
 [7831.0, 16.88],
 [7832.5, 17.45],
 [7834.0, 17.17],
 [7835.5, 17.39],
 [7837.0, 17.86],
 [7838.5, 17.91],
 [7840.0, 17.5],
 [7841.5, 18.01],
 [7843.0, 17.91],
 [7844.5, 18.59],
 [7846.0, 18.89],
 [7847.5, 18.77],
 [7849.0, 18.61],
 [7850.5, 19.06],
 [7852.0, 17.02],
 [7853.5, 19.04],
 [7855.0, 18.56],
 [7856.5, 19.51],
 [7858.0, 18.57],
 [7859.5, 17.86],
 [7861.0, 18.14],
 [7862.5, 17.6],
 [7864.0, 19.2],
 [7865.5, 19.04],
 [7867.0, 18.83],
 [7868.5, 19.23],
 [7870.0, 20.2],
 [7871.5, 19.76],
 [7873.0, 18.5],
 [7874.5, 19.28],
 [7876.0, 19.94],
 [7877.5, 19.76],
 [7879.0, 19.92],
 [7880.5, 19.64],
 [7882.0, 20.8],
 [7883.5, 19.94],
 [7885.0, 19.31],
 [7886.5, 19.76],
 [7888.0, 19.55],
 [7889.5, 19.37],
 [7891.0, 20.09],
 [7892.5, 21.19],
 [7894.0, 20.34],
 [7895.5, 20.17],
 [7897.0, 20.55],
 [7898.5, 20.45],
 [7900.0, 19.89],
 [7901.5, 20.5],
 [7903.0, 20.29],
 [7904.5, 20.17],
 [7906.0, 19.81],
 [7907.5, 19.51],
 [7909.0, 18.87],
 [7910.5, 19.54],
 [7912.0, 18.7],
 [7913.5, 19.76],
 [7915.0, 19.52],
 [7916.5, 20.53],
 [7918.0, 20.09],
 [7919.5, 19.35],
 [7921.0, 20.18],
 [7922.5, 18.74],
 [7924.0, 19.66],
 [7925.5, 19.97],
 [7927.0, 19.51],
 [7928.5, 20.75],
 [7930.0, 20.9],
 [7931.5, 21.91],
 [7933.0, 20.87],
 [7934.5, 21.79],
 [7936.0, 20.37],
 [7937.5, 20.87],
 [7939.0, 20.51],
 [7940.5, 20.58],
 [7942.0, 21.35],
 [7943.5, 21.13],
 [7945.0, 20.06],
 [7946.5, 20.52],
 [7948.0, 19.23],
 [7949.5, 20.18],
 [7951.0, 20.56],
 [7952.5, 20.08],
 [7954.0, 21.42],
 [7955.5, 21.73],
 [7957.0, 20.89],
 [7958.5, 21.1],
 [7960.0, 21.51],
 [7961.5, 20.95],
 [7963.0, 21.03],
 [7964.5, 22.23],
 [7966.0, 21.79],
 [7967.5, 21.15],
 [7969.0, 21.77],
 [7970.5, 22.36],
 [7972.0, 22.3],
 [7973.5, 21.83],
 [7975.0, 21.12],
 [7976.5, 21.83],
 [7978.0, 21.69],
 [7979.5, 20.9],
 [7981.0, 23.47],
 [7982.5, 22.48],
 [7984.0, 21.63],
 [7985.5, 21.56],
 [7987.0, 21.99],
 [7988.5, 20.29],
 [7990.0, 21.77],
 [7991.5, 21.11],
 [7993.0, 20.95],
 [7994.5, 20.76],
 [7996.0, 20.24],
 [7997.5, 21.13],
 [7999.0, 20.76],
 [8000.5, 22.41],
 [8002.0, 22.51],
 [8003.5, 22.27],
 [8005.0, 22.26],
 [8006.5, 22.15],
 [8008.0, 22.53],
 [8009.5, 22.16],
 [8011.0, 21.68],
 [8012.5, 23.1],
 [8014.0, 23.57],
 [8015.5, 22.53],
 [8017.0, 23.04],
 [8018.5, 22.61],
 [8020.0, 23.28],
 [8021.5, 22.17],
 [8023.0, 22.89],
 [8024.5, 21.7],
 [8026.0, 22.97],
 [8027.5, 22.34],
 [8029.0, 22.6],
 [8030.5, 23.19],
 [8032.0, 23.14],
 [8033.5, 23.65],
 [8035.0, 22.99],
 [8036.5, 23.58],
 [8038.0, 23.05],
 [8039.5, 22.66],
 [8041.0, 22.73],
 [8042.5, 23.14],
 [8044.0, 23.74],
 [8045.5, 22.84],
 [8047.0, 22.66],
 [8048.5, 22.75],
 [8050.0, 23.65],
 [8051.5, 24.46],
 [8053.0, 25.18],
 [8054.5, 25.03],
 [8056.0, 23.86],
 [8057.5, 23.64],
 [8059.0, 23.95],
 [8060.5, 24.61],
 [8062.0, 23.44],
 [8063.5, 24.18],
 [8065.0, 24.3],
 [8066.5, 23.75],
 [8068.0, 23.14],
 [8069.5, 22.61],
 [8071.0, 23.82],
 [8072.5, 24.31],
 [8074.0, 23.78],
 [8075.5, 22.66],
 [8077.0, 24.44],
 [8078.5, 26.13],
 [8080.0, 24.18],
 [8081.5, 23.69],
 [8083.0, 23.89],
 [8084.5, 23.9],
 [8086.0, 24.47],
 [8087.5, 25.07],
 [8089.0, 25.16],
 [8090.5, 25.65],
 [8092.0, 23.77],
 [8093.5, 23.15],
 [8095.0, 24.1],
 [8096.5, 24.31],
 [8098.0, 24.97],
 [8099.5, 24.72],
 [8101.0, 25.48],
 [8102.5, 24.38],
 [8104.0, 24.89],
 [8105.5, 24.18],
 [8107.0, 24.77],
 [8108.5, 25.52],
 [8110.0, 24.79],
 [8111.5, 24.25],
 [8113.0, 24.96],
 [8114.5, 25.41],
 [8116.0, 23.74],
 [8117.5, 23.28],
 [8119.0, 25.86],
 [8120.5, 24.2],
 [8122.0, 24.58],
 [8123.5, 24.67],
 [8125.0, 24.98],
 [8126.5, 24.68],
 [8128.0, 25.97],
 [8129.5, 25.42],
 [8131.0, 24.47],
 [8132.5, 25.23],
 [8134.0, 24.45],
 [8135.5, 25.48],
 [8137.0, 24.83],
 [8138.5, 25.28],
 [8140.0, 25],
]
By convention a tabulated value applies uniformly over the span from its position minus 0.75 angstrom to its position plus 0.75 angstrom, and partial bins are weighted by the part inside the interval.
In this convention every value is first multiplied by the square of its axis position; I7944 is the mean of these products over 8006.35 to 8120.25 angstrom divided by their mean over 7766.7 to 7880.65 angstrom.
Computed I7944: 1.4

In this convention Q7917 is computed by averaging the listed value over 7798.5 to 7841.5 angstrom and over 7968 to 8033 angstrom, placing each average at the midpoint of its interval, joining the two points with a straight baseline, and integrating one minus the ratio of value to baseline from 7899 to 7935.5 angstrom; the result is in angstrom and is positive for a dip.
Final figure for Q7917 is 0.4 angstrom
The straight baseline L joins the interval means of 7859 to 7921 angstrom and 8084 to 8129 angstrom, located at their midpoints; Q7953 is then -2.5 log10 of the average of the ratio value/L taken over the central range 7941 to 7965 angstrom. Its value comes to 0.01 mag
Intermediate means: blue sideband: 19.6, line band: 20.9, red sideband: 24.7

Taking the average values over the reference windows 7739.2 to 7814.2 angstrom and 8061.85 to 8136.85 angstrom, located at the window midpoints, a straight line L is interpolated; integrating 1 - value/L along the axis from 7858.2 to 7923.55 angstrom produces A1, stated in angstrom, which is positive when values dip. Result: 0.46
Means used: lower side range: 17.2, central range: 19.6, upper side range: 24.5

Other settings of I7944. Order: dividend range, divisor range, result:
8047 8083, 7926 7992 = 1.16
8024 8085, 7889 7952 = 1.21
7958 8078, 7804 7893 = 1.26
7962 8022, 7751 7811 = 1.35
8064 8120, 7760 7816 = 1.51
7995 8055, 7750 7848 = 1.38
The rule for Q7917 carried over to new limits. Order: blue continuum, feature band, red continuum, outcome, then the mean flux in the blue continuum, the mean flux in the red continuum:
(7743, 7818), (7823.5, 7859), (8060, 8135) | 0.92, 17.2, 24.5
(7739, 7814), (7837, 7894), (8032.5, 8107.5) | 0.57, 17.2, 24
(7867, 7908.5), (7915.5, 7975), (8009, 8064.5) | 1.04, 19.9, 23.2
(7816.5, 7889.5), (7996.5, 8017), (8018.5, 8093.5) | 0.17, 18.7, 23.6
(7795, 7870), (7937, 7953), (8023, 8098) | 0.38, 18.3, 23.7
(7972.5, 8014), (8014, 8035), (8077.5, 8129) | -0.22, 21.8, 24.6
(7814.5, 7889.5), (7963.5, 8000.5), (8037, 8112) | 0.45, 18.7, 24.1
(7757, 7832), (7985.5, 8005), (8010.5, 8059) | 0.74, 17.6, 23.2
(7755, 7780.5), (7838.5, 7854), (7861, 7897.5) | 0.44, 17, 19.6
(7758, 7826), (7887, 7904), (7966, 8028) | -0.34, 17.6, 22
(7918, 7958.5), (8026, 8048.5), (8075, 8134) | -0.05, 20.5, 24.6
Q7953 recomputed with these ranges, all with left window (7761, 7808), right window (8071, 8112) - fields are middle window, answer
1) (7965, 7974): -0.015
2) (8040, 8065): -0.010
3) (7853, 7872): 0.011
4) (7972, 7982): -0.005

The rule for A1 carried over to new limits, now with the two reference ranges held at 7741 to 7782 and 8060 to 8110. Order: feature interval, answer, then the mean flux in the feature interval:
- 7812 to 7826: -0.5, 18.8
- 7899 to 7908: 0.0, 20.1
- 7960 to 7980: 0.0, 21.6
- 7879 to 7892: -0.1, 19.8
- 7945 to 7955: 0.4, 20.3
